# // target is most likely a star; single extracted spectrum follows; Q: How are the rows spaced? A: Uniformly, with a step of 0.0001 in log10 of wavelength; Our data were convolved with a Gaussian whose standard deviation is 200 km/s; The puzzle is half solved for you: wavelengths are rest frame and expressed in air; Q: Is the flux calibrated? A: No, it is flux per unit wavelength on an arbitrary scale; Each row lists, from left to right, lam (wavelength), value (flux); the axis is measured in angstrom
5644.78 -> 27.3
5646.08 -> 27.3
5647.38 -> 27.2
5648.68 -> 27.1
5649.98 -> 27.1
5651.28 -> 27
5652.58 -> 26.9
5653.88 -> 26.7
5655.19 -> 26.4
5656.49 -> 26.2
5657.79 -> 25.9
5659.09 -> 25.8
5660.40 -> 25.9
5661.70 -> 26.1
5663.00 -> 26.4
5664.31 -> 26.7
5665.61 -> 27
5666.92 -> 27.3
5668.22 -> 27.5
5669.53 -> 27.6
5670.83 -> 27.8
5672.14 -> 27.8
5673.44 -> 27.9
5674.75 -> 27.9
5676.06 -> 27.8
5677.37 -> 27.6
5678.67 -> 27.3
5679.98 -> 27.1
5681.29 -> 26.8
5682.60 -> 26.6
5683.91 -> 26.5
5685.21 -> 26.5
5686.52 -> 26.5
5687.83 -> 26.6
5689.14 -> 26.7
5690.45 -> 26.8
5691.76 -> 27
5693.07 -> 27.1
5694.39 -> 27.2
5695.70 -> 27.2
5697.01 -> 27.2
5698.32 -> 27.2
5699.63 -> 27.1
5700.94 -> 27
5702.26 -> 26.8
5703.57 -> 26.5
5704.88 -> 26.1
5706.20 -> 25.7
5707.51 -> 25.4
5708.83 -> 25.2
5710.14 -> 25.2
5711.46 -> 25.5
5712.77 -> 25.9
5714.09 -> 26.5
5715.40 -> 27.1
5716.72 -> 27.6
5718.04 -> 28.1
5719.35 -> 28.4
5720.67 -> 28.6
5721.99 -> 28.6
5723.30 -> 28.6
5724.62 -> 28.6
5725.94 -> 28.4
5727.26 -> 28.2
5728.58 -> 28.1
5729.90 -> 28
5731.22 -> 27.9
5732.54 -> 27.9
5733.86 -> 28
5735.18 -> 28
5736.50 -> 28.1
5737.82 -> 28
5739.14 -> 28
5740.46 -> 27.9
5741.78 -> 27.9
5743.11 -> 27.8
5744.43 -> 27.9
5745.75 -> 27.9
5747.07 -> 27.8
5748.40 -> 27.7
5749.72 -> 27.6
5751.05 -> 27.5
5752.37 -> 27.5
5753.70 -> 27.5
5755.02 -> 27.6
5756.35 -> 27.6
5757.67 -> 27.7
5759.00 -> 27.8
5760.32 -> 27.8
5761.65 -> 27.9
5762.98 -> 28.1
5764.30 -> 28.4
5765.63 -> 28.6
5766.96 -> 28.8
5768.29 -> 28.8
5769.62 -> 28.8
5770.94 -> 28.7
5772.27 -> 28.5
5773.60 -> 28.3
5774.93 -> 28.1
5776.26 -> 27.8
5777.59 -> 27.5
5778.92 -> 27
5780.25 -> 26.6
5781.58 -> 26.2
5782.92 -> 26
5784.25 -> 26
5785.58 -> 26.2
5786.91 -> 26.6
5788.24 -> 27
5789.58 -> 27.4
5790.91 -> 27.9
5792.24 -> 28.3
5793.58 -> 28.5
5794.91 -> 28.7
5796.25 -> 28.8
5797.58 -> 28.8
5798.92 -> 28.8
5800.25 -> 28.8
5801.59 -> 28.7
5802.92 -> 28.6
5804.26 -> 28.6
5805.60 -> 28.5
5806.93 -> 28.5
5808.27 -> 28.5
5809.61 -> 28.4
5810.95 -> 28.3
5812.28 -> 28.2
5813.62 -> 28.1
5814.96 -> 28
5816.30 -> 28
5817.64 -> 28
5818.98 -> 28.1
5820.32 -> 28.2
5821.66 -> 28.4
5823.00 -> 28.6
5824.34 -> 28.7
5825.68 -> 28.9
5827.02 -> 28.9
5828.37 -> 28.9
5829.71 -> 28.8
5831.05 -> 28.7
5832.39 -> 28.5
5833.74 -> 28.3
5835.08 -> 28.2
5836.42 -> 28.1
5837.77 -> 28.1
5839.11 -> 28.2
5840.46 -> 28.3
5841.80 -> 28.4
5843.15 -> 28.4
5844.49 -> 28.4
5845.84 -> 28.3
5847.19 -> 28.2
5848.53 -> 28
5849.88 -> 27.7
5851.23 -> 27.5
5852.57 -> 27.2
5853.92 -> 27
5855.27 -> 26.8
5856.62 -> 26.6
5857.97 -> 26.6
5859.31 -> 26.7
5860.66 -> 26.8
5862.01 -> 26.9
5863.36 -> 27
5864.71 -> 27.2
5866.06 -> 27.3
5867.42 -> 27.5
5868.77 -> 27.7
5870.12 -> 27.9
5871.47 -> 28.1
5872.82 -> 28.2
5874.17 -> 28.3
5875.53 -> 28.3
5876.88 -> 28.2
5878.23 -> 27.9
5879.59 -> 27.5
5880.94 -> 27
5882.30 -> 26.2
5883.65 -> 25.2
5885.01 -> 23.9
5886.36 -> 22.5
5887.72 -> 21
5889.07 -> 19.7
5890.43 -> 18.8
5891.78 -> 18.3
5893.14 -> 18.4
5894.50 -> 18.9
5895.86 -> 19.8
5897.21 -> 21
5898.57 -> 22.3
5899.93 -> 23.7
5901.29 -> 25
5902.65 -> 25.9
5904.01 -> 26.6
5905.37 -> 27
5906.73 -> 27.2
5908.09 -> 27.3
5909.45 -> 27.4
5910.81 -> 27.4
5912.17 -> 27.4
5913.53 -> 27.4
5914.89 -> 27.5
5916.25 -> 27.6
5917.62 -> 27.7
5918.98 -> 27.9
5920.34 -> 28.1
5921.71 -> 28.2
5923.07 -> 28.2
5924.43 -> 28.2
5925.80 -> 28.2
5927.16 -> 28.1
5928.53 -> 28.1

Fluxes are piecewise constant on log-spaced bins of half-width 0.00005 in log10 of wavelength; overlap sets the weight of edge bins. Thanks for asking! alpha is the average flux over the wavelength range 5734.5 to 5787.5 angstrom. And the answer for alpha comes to 27.7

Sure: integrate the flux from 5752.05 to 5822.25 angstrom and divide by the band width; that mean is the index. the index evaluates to 28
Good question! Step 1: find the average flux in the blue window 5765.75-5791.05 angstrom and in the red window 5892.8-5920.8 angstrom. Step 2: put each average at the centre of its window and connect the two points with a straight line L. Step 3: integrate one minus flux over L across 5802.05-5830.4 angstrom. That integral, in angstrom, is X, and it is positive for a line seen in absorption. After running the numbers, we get -1.7 angstrom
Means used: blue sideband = 27.5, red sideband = 25.4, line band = 28.4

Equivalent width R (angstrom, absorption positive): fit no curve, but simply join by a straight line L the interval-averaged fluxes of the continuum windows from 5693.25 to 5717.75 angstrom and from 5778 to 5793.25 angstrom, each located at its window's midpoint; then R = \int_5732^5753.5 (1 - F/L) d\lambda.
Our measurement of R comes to -0.9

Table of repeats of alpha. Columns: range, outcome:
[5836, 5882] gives 27.6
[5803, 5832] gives 28.4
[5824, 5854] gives 28.3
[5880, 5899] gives 21.7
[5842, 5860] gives 27.5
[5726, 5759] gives 27.8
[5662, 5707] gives 27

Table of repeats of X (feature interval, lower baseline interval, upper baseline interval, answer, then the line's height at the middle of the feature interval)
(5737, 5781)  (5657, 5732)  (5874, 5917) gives -2.7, 26.3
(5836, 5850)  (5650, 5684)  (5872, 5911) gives -1.8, 25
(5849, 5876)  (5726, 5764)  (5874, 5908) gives -2.9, 24.7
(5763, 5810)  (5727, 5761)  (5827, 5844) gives 0.2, 28.1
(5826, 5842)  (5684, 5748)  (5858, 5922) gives -1.4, 26.1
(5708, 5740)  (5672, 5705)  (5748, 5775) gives -0.1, 27.5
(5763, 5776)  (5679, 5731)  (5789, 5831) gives -0.3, 27.9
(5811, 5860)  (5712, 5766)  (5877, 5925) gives -3.5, 26.2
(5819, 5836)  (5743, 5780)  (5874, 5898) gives -2.1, 25.5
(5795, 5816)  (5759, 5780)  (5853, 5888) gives -0.6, 27.7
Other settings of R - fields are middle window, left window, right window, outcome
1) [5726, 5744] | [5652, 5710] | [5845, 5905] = -1.08 angstrom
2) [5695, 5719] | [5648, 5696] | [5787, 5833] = 0.66 angstrom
